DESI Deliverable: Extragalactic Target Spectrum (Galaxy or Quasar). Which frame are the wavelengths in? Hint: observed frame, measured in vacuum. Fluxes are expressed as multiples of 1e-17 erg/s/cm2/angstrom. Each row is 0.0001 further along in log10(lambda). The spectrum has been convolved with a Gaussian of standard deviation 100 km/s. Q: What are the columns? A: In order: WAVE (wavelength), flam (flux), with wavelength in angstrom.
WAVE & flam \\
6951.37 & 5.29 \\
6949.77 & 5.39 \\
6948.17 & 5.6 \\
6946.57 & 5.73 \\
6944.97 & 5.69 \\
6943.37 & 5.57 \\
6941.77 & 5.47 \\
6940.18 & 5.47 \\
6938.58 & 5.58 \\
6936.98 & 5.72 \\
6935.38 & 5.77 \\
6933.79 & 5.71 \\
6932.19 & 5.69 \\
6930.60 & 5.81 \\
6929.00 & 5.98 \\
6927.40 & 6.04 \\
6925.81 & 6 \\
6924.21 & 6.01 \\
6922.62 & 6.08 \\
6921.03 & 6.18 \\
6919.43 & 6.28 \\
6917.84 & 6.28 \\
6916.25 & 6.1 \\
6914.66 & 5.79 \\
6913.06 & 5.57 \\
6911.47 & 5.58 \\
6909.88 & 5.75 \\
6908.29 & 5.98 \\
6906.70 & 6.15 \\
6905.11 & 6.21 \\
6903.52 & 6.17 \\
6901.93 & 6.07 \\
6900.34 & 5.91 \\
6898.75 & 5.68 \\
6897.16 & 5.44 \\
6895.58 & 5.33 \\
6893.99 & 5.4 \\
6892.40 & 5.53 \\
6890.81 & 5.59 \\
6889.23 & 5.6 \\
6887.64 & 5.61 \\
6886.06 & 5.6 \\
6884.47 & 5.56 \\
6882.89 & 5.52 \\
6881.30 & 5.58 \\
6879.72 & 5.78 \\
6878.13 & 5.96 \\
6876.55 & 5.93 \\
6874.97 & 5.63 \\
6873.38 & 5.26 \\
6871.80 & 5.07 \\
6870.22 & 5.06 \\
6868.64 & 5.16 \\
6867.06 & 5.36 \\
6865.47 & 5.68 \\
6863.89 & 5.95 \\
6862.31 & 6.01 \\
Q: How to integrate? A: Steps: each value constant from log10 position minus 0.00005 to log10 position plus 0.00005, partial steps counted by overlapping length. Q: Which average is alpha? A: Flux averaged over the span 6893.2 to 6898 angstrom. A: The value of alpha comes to 5.4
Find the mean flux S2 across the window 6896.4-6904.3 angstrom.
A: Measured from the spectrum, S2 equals 5.85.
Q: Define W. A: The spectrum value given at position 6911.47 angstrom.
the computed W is 5.58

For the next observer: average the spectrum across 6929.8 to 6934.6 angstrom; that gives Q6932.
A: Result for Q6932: 5.75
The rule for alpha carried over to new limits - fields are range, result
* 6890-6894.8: 5.5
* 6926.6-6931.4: 5.95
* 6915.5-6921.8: 6.21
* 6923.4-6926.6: 6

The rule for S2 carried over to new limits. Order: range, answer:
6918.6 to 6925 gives 6.14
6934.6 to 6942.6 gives 5.6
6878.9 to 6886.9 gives 5.61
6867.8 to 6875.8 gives 5.24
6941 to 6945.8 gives 5.57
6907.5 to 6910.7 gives 5.87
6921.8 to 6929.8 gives 6.02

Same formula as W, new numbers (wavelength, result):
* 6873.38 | 5.26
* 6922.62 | 6.08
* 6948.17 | 5.6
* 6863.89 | 5.95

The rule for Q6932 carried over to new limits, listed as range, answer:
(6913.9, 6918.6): 6.06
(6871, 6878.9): 5.57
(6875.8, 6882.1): 5.81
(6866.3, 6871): 5.2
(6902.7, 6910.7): 6.05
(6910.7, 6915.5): 5.65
